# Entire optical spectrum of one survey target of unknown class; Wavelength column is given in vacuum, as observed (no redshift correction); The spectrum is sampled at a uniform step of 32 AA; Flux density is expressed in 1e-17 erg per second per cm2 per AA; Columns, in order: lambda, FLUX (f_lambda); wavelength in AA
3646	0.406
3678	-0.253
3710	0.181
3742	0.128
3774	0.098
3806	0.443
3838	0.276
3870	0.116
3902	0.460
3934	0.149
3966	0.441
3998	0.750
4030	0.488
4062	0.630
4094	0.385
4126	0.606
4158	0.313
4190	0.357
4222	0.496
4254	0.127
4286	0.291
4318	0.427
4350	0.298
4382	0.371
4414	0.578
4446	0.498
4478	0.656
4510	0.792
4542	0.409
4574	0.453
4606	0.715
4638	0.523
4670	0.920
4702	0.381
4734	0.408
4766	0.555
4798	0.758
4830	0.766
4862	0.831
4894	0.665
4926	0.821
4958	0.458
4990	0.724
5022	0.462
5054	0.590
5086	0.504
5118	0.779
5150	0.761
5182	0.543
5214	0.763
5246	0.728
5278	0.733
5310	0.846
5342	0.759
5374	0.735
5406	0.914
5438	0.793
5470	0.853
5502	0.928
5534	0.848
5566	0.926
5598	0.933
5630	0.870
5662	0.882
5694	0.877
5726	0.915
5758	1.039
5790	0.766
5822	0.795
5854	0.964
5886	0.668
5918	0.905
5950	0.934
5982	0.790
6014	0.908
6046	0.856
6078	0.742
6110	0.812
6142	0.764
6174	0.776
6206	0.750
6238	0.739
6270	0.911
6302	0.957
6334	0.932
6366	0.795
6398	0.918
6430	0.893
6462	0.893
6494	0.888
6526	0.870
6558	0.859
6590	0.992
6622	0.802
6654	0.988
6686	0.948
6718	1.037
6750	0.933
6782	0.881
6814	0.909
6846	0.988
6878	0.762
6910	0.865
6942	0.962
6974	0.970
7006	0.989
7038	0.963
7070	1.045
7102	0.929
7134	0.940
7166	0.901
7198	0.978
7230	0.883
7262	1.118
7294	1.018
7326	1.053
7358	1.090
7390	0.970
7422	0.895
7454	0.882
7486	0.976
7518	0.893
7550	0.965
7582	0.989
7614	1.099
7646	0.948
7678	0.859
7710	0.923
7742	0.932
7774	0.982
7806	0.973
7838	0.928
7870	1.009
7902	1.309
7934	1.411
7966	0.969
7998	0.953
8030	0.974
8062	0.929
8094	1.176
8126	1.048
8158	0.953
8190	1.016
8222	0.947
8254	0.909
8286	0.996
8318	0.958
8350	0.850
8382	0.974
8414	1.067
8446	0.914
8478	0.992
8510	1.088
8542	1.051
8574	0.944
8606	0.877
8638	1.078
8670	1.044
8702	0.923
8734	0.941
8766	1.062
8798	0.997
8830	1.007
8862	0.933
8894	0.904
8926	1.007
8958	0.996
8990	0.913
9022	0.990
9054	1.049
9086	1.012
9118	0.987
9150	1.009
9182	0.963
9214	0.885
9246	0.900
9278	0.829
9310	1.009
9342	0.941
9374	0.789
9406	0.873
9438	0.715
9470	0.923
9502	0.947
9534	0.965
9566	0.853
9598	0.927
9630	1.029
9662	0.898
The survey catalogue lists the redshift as 0.21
